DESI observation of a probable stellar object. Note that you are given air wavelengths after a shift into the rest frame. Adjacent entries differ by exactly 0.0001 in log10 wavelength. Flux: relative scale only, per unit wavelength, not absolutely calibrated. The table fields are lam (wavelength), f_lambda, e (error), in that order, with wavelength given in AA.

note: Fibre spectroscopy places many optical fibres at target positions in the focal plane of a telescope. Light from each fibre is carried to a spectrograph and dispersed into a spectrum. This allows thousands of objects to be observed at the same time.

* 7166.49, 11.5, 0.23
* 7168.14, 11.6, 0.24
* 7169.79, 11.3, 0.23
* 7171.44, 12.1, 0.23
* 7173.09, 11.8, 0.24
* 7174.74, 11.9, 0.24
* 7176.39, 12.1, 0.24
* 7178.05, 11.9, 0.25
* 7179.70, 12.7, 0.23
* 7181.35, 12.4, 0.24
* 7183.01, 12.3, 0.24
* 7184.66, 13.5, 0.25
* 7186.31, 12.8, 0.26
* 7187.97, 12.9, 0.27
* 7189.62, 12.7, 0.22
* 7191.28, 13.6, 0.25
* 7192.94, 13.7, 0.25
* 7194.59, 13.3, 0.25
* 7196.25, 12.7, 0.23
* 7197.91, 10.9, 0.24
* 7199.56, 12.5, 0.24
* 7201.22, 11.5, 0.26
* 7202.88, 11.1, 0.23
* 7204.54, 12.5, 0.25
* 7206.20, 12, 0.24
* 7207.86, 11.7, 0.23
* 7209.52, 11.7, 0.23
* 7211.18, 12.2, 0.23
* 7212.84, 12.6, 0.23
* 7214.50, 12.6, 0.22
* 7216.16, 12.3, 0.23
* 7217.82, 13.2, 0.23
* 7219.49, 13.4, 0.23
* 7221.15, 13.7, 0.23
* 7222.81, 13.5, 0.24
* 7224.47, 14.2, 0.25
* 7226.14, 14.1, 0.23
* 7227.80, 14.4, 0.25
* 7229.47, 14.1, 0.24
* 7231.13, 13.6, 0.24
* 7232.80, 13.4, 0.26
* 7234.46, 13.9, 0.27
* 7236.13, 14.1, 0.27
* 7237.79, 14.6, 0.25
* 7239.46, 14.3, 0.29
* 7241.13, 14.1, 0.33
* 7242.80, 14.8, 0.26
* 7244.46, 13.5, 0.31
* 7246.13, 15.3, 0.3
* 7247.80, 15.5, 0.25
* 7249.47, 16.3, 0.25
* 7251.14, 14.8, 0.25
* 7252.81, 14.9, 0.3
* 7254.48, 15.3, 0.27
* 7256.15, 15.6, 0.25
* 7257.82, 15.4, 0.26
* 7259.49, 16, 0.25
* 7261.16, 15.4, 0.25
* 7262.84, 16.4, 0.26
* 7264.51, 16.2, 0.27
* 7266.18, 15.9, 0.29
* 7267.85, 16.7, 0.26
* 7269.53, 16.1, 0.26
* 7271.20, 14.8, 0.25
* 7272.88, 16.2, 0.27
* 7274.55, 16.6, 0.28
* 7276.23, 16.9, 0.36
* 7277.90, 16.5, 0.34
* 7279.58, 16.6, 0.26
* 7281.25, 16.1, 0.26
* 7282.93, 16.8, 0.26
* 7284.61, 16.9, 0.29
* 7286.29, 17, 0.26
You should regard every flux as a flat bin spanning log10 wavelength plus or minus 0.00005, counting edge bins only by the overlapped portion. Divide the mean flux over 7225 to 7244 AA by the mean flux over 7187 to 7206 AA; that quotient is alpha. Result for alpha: 1.1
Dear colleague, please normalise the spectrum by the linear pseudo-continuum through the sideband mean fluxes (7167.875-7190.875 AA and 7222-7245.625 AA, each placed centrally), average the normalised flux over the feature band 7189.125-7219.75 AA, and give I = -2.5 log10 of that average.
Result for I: 0.06 mag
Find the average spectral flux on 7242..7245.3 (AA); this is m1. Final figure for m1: 14.2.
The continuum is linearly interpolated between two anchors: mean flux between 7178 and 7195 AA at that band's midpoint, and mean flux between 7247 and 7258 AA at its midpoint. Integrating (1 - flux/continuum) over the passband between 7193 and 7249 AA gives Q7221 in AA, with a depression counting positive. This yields 3.8 AA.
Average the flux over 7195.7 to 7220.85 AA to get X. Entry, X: 12.2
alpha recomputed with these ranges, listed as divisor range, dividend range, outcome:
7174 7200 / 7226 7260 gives 1.16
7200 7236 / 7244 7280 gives 1.22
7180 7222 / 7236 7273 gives 1.22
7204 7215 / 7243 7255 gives 1.24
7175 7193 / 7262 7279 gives 1.28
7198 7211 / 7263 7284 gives 1.38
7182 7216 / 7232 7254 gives 1.17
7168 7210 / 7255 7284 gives 1.31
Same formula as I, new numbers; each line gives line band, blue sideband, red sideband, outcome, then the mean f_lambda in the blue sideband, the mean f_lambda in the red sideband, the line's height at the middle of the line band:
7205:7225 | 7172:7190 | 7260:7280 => 0.09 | 12.4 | 16.2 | 13.9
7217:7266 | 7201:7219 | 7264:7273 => -0.03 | 12.2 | 16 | 14.2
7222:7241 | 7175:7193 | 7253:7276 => 0.04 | 12.7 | 15.9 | 14.6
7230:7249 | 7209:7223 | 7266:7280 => -0.01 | 12.8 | 16.3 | 14.2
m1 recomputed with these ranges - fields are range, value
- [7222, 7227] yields 13.9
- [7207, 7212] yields 11.9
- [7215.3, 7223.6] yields 13.2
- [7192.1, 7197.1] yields 13.2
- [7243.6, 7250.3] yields 15.2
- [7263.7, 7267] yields 16.1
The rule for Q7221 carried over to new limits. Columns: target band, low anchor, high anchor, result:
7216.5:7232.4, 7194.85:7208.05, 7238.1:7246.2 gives -0.6 AA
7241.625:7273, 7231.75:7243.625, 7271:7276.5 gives -0.5 AA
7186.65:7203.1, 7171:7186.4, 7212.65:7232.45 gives 0.3 AA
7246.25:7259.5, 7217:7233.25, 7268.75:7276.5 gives -0.3 AA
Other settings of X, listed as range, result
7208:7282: 14.7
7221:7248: 14.2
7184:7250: 13.3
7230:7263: 14.8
